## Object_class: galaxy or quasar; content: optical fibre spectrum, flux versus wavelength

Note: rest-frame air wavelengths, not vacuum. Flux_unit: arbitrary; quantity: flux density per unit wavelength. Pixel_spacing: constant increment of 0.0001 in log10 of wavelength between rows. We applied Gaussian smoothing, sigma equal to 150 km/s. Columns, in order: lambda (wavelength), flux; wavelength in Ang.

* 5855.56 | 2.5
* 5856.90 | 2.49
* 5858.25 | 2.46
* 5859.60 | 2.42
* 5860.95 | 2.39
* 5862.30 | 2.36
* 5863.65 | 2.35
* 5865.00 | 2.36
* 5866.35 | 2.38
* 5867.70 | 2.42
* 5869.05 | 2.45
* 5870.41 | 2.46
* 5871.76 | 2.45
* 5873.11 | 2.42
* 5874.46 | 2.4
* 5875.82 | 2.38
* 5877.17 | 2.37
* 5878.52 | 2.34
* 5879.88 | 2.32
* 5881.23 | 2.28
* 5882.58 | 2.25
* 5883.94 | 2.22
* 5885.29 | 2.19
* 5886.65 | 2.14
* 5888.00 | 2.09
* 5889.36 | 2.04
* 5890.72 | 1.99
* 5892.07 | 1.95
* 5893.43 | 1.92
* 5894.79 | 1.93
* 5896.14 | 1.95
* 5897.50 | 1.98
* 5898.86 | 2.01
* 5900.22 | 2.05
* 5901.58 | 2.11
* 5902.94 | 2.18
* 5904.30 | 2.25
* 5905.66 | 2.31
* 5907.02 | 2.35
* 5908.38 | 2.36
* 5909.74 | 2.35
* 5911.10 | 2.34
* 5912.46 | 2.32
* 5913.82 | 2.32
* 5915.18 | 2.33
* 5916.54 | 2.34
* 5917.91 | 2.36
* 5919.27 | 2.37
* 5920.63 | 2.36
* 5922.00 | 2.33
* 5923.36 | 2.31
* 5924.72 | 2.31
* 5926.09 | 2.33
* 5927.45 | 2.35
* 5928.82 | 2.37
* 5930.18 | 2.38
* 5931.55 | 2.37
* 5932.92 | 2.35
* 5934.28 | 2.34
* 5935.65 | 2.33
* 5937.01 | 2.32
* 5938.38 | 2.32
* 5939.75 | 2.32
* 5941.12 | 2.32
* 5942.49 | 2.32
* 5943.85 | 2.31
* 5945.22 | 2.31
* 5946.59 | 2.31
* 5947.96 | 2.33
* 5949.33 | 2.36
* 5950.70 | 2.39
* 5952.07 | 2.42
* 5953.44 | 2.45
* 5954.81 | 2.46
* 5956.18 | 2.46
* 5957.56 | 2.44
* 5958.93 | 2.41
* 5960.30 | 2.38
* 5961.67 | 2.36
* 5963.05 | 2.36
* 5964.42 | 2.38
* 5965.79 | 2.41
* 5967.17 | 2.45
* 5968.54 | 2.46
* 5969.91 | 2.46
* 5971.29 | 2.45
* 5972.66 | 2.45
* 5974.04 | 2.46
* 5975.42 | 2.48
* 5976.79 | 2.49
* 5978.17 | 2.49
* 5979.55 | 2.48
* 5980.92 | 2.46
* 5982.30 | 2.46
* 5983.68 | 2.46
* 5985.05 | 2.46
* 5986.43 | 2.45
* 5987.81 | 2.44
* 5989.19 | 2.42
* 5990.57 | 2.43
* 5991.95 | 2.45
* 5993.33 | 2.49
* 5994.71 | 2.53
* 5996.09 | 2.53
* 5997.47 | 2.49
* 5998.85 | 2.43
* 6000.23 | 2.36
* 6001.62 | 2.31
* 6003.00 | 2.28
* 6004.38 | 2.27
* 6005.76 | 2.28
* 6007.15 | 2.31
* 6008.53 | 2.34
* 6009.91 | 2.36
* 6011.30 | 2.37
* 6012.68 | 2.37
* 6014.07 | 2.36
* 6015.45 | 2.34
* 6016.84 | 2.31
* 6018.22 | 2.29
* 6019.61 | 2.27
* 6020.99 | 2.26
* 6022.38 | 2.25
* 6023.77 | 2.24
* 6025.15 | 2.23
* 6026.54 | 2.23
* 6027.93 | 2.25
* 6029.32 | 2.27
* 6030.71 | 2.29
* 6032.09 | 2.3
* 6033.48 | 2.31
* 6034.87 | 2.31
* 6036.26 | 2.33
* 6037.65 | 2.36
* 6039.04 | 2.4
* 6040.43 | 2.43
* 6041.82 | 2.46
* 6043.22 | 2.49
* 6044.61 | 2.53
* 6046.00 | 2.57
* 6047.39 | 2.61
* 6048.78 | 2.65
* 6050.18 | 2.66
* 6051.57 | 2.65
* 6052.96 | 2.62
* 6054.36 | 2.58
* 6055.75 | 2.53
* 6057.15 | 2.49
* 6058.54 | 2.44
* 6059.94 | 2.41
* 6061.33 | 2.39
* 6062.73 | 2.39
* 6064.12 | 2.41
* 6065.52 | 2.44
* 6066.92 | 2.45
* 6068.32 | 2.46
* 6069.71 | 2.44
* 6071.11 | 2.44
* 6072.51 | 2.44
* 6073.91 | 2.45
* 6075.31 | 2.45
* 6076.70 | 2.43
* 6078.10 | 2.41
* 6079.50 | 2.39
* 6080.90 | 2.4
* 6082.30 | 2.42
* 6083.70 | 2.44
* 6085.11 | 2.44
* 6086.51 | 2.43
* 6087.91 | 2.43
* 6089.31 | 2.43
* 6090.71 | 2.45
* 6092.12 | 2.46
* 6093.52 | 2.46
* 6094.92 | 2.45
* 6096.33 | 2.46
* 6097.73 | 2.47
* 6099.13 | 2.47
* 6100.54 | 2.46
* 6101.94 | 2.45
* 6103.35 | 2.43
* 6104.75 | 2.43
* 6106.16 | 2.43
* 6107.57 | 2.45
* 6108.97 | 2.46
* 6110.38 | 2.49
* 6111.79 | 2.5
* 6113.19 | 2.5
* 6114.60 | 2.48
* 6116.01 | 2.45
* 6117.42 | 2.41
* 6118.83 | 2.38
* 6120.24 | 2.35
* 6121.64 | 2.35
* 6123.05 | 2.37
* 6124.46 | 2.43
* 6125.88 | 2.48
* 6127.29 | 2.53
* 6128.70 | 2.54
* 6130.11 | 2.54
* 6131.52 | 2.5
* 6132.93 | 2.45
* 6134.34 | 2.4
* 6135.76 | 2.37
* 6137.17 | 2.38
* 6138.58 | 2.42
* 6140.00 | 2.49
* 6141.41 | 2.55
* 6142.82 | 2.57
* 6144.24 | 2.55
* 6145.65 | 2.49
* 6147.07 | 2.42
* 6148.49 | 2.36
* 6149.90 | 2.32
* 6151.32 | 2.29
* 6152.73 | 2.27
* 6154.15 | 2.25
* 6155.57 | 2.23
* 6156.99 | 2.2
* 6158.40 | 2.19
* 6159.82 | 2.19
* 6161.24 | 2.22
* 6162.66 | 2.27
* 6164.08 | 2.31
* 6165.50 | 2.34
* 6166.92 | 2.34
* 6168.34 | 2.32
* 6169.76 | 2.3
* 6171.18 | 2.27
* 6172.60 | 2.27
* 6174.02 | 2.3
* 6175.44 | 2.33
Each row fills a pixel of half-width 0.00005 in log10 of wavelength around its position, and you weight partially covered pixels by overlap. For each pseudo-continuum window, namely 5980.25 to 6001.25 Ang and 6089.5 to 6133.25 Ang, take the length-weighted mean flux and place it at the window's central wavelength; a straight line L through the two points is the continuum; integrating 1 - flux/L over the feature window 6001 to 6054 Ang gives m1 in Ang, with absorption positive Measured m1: 1.73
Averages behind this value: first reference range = 2.45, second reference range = 2.45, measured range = 2.37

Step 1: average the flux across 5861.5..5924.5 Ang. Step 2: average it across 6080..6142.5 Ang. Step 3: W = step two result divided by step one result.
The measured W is 1.09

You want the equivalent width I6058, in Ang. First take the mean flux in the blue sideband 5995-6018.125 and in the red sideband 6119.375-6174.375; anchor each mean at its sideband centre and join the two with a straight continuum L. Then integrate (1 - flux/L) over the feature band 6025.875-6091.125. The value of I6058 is -2.09 Ang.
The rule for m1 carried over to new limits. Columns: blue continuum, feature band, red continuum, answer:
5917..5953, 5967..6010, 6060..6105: -0.9 Ang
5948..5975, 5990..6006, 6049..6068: 0.3 Ang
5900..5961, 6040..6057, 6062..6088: -1.1 Ang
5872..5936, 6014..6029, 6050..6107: 0.7 Ang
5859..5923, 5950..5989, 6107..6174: -2.4 Ang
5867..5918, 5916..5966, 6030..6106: -1.5 Ang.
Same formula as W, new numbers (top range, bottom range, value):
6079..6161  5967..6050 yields 1.01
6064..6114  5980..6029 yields 1.03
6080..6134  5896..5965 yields 1.06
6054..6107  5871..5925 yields 1.09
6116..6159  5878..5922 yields 1.09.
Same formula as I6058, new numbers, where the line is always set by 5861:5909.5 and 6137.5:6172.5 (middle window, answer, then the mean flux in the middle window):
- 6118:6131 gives -0.6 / 2.44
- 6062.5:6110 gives -2.6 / 2.44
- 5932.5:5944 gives -0.4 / 2.33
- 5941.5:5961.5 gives -1.1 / 2.38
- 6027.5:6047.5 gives -0.8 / 2.39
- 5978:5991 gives -1.0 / 2.45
